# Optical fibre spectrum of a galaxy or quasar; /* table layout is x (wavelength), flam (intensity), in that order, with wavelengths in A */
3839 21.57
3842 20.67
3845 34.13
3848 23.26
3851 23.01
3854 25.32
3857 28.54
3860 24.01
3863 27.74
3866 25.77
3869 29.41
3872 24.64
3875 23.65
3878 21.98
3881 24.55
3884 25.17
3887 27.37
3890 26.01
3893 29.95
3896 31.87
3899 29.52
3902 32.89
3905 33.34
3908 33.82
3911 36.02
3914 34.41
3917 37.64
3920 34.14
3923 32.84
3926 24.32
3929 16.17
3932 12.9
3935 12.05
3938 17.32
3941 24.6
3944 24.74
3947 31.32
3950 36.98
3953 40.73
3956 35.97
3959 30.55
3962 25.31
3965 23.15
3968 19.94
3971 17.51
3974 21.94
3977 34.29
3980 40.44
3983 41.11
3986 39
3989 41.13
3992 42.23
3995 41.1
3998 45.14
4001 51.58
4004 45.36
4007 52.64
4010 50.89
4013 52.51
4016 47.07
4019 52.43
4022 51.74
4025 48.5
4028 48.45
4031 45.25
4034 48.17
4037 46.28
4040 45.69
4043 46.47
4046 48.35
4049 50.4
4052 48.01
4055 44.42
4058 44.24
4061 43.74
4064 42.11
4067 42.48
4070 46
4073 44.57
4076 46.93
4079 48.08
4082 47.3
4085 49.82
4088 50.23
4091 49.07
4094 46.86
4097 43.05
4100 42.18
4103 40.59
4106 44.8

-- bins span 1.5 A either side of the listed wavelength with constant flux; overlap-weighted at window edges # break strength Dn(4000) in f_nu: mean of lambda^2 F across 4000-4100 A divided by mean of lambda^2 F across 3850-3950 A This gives 1.89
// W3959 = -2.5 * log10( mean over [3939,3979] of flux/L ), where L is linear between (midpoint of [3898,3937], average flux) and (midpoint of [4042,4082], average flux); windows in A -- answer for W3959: 0.18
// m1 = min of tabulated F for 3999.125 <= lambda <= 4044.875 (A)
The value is 45.25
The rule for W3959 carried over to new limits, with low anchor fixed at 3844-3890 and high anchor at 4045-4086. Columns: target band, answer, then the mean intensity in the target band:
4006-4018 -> -0.24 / 50.8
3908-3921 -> -0.16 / 35.4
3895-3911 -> -0.11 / 32.7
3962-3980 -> 0.41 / 25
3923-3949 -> 0.46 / 21.5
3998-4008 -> -0.23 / 49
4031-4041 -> -0.08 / 46.5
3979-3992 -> -0.07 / 40.6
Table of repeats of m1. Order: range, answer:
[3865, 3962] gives 12.05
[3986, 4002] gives 39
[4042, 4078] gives 42.11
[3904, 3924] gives 32.84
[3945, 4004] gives 17.51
